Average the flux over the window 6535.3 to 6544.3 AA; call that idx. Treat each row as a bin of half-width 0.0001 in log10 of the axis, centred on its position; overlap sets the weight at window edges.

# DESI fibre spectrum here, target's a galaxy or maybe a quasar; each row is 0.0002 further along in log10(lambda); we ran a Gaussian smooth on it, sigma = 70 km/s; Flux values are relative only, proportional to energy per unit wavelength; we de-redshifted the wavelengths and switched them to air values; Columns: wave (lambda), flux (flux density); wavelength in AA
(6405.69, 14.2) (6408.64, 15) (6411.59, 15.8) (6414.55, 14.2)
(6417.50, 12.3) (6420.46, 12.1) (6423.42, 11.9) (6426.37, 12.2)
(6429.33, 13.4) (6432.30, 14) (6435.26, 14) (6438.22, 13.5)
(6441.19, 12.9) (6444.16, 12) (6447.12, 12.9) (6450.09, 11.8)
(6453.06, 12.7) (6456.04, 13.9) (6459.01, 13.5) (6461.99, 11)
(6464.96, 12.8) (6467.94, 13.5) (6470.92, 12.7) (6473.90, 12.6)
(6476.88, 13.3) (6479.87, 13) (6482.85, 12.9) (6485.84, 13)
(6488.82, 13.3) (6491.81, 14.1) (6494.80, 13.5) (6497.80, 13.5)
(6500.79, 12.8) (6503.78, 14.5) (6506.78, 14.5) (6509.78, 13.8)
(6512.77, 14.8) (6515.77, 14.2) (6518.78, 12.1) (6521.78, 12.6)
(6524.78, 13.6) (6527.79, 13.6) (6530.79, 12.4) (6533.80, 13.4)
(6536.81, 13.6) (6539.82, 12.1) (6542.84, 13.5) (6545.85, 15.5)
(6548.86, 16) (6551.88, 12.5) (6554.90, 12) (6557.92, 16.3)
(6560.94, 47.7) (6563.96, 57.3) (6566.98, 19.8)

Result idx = 13.1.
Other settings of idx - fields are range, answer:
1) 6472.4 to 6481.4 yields 13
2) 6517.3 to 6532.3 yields 12.9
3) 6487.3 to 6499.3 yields 13.6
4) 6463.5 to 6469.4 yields 13.1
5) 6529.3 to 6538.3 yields 13.1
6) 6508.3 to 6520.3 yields 13.7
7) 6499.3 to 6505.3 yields 13.7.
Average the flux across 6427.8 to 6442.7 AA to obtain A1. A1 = 13.5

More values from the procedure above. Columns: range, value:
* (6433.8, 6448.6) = 13.1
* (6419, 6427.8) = 12.1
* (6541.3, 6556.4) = 13.9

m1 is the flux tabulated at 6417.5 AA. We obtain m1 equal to 12.3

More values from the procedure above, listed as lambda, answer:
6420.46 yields 12.1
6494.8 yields 13.5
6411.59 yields 15.8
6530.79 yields 12.4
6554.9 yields 12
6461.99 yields 11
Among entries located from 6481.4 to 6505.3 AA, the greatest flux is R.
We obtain 14.5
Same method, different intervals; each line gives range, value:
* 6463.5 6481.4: 13.5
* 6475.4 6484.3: 13.3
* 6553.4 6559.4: 16.3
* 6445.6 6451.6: 12.9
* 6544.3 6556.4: 16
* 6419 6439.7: 14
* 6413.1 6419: 14.2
